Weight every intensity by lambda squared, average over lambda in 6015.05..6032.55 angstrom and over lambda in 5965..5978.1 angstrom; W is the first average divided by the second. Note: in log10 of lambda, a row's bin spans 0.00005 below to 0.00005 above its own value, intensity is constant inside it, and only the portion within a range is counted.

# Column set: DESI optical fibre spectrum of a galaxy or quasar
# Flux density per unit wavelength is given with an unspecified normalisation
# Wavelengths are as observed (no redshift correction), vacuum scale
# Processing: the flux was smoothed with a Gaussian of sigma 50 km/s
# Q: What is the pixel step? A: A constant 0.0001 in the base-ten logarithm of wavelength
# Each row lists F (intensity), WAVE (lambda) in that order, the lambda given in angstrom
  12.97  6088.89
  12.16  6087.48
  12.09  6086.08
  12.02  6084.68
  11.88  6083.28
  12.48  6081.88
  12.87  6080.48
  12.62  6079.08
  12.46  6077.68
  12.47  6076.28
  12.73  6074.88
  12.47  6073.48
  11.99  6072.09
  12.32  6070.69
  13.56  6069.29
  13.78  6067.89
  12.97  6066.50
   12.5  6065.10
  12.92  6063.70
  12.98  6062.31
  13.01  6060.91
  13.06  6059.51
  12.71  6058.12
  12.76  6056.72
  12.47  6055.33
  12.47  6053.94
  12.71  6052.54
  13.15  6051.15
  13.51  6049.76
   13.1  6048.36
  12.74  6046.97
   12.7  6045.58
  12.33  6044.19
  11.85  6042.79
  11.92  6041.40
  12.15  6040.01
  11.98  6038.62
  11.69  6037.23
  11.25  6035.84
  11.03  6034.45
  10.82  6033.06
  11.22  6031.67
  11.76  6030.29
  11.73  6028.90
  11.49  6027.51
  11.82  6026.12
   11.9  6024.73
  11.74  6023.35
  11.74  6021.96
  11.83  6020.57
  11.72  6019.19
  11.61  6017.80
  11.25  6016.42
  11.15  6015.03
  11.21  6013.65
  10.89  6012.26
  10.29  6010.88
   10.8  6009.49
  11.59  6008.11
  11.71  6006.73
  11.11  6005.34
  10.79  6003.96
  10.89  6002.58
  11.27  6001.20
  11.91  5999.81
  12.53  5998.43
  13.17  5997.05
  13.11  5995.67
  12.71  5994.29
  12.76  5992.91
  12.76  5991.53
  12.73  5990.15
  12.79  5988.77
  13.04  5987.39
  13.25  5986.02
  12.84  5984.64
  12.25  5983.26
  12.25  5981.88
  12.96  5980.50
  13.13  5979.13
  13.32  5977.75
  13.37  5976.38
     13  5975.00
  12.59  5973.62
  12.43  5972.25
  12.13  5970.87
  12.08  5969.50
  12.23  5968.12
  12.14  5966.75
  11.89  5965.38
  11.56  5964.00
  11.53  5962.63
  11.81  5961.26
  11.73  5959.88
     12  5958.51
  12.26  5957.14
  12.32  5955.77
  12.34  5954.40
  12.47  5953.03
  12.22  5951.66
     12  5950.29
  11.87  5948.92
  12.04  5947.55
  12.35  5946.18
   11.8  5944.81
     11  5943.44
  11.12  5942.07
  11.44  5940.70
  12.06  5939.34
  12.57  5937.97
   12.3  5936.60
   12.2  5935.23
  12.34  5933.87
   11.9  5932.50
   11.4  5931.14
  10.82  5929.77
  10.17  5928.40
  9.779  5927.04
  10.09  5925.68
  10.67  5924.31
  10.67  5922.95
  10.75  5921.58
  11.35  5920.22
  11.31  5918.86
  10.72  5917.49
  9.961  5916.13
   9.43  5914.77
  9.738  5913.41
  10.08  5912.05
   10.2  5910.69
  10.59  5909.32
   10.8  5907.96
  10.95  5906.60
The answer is 0.94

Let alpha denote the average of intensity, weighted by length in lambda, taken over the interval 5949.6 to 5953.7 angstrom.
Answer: 12.2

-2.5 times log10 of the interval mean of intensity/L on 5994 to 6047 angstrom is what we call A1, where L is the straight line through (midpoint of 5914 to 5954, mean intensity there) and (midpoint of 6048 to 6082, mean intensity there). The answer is 0.06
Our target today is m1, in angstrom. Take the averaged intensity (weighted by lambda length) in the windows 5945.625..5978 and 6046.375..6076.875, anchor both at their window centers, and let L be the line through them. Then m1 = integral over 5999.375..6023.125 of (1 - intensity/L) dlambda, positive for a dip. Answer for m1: 2.4 angstrom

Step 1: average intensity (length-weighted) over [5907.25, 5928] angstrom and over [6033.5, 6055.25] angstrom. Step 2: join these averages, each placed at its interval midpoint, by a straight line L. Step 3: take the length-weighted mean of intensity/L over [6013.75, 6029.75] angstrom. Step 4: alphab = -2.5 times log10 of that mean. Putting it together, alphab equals 0.03 mag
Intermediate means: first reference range 10.4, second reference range 12.3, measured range 11.6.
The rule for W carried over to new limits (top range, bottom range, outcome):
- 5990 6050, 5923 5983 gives 1.01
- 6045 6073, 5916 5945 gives 1.20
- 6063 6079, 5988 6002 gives 1.04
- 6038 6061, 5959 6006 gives 1.04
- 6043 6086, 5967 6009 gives 1.05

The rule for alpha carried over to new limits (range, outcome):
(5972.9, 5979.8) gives 13.1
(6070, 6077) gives 12.4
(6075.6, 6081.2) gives 12.6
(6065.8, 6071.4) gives 13.2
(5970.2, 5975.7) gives 12.5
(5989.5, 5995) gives 12.7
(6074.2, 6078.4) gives 12.5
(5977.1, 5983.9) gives 12.8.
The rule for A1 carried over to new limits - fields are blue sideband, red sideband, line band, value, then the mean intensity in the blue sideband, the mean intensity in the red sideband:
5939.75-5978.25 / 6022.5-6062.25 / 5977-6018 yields 0.01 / 12.1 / 12.2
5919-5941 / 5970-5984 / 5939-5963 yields 0.00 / 11.3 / 12.7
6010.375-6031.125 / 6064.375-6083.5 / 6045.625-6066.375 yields -0.05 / 11.5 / 12.7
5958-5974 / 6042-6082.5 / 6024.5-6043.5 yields 0.08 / 12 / 12.7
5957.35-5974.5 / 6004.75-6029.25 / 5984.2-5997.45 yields -0.10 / 12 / 11.4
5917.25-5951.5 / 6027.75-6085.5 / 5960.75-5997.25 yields -0.07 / 11.4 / 12.4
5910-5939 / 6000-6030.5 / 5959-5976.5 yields -0.10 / 10.9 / 11.4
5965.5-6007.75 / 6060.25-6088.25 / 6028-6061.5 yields 0.03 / 12.4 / 12.6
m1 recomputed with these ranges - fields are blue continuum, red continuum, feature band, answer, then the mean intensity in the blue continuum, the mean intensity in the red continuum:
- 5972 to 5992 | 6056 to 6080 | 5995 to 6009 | 1.15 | 12.9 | 12.8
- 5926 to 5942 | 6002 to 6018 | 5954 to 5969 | -0.82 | 11.5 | 11.1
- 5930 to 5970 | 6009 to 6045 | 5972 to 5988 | -1.49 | 12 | 11.5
